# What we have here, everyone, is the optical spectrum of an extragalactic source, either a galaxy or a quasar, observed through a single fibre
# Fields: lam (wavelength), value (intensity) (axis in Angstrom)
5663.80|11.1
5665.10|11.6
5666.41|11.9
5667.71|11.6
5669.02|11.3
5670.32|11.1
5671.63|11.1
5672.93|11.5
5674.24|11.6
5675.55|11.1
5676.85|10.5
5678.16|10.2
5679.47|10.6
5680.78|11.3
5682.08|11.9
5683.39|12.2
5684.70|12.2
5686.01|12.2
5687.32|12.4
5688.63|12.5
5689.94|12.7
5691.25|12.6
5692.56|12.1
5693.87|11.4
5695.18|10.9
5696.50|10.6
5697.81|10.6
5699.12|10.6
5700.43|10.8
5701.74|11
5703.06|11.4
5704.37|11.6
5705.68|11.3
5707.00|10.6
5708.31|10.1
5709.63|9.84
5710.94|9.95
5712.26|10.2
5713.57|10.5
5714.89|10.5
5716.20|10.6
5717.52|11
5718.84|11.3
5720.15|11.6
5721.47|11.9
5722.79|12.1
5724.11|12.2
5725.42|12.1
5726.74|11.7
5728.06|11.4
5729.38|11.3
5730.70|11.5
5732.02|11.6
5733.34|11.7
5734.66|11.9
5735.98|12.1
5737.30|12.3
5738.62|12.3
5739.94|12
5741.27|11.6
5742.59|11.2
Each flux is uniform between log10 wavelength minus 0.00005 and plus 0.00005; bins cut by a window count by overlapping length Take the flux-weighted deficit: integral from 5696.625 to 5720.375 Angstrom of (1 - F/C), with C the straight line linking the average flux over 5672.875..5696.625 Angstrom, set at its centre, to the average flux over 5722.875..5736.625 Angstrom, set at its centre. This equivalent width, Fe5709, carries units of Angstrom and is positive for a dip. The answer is 2.0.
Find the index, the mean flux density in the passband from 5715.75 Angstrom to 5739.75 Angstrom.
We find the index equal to 11.7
